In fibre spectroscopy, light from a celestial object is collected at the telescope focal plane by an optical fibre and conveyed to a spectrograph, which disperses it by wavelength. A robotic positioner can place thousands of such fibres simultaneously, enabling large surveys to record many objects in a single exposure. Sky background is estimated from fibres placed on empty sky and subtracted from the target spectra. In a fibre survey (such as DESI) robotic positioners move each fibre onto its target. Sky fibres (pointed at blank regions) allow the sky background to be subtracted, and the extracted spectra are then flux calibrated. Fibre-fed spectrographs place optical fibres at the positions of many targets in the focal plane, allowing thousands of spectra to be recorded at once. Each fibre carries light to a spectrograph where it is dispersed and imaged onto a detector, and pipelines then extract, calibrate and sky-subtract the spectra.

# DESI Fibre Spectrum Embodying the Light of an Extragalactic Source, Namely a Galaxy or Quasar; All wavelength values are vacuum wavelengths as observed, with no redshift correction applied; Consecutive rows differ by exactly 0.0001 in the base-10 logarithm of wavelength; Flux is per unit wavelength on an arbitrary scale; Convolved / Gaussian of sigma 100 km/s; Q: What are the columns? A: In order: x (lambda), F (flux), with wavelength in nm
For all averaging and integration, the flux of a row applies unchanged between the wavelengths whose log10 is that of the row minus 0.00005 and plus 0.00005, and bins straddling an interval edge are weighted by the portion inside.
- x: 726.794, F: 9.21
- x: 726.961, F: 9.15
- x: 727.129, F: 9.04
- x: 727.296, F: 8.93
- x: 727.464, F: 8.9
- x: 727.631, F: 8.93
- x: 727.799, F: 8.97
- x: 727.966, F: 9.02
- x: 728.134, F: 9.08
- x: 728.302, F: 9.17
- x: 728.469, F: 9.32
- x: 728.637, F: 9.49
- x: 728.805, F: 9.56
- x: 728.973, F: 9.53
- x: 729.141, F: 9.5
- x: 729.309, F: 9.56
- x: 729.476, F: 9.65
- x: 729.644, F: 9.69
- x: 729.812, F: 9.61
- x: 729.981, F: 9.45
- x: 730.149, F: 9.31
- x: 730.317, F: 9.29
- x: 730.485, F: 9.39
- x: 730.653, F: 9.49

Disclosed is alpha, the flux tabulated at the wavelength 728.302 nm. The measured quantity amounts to 9.17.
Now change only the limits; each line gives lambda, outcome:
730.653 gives 9.49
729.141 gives 9.5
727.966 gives 9.02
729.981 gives 9.45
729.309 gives 9.56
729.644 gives 9.69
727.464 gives 8.9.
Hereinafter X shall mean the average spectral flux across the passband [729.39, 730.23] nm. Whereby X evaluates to 9.54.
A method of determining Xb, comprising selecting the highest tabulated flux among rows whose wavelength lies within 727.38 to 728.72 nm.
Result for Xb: 9.49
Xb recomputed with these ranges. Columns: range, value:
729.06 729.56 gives 9.65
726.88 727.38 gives 9.15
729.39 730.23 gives 9.69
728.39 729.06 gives 9.56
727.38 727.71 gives 8.93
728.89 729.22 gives 9.53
